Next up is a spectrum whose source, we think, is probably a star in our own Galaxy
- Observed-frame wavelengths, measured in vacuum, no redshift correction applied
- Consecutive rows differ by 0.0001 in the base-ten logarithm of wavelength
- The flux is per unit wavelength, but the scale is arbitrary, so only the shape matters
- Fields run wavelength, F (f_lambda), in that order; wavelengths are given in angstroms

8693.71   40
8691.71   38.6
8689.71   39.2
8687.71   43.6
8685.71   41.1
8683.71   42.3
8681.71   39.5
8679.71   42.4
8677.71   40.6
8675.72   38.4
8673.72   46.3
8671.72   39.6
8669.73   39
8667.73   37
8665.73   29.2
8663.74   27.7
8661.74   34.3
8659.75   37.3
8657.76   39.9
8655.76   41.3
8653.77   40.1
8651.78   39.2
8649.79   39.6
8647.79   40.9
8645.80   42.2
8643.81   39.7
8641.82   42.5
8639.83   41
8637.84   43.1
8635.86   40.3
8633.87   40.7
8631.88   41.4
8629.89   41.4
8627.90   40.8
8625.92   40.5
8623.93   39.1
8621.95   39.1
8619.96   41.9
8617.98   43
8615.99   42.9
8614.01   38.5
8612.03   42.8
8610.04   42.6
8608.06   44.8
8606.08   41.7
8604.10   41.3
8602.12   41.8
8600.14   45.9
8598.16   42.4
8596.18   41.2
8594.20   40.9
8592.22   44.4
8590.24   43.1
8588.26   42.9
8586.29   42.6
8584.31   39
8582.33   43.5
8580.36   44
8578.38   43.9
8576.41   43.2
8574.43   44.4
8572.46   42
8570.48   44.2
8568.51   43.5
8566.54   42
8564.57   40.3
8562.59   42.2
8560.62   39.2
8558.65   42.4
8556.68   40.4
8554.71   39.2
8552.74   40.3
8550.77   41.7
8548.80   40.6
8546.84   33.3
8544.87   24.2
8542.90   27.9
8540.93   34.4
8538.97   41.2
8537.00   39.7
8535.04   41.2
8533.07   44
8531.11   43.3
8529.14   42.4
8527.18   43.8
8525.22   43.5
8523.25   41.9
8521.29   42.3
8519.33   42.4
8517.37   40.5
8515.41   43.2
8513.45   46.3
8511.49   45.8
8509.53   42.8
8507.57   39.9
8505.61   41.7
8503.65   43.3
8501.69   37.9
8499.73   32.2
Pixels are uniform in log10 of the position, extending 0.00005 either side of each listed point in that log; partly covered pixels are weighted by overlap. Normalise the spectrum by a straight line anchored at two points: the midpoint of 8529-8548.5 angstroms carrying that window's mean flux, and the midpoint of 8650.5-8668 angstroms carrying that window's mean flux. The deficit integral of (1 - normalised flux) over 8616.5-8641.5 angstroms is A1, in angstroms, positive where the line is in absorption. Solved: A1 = -3.19 angstroms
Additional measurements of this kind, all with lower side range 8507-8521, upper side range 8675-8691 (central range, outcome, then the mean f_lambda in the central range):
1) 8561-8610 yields -0.6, 42.7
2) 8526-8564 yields 3.2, 39.1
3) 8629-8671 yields 2.4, 38.9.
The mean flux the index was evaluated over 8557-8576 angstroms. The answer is 42.2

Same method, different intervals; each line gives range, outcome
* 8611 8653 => 41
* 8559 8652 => 41.9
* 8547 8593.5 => 42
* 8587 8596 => 42.7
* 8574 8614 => 42.7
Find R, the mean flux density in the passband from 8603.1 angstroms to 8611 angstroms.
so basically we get 42.6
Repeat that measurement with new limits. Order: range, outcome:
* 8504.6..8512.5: 42.5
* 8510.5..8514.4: 46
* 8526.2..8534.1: 43.4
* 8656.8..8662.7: 37.2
